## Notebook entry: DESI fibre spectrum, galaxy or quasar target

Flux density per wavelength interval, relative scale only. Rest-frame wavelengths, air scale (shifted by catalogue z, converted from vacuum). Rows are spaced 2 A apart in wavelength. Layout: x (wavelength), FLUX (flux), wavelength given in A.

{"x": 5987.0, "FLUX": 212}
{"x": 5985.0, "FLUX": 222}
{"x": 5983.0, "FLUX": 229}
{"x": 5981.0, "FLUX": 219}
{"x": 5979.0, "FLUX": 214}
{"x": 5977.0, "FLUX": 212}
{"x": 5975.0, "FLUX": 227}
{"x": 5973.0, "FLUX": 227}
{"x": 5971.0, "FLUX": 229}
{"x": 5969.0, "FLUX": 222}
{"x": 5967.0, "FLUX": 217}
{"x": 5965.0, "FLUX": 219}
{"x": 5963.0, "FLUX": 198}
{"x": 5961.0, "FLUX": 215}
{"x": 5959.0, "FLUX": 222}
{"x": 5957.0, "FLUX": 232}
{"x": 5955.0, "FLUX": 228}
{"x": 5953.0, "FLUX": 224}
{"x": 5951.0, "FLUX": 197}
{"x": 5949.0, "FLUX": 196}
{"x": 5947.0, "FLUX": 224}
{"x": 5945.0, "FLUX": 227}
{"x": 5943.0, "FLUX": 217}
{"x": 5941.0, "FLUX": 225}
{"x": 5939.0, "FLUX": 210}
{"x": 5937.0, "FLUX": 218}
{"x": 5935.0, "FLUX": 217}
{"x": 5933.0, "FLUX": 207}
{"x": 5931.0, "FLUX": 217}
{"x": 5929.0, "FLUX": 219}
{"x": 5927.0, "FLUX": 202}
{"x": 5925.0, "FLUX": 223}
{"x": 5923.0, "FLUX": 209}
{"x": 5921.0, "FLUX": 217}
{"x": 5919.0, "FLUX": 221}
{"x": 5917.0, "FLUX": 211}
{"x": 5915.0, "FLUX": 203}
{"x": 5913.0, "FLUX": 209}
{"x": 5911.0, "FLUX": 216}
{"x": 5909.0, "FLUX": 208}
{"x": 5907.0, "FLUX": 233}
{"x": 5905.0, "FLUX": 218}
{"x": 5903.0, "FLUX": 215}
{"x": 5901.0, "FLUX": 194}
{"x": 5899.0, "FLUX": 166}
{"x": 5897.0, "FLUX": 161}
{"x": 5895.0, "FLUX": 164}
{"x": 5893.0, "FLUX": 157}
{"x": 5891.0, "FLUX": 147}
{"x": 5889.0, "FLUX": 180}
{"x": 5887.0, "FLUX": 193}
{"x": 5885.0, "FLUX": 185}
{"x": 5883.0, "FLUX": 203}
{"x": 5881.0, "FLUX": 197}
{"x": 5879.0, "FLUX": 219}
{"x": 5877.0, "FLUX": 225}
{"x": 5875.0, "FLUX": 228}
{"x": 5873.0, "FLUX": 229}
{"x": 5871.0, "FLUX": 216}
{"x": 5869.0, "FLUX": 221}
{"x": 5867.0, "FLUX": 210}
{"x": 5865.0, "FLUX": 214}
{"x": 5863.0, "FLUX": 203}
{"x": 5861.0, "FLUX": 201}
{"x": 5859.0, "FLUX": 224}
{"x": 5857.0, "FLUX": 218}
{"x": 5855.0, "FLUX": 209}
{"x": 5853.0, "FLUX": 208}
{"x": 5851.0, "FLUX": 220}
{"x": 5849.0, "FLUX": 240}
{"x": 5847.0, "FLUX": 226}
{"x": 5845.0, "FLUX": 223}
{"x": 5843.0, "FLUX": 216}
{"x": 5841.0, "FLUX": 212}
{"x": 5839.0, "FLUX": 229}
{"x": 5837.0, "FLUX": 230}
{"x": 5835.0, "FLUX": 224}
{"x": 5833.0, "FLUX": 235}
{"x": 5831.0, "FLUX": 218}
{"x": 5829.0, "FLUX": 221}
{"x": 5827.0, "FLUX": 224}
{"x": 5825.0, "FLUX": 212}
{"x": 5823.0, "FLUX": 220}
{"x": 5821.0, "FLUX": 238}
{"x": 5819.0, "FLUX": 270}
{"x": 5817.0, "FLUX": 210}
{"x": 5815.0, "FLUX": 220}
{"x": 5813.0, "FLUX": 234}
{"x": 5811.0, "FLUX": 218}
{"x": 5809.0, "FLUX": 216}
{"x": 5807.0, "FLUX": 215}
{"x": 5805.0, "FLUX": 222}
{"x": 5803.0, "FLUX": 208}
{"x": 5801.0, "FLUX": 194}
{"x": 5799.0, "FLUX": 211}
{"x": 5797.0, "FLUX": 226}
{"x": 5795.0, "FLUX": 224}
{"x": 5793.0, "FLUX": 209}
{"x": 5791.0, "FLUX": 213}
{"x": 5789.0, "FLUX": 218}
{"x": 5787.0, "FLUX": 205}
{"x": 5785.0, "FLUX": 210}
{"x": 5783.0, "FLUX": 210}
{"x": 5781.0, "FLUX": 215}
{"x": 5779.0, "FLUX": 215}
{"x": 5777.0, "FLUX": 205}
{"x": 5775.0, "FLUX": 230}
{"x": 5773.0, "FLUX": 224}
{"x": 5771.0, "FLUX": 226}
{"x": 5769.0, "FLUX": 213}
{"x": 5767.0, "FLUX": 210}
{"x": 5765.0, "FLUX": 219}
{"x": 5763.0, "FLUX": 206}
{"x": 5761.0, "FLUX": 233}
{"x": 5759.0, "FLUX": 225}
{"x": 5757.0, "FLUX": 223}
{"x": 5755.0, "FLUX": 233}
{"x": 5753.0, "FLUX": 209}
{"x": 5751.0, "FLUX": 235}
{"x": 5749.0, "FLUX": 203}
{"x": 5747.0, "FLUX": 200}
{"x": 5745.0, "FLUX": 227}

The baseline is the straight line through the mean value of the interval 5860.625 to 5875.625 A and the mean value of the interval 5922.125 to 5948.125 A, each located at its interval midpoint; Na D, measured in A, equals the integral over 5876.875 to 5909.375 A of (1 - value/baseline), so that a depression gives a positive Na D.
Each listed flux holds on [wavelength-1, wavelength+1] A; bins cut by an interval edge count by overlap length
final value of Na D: 3.8 A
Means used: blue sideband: 216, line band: 191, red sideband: 216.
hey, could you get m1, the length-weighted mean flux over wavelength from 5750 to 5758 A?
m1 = 225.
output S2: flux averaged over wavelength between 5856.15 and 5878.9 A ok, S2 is 217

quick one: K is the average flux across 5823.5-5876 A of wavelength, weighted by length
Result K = 220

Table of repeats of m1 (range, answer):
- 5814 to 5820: 233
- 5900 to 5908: 215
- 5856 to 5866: 212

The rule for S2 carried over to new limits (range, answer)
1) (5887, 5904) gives 174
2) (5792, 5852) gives 222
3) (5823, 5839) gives 224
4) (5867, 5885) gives 215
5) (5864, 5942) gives 205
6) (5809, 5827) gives 227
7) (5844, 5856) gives 221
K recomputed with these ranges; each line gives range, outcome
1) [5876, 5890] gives 200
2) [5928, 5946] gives 217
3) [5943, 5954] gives 214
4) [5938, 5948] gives 221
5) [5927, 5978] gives 218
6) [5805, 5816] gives 221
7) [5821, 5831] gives 221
